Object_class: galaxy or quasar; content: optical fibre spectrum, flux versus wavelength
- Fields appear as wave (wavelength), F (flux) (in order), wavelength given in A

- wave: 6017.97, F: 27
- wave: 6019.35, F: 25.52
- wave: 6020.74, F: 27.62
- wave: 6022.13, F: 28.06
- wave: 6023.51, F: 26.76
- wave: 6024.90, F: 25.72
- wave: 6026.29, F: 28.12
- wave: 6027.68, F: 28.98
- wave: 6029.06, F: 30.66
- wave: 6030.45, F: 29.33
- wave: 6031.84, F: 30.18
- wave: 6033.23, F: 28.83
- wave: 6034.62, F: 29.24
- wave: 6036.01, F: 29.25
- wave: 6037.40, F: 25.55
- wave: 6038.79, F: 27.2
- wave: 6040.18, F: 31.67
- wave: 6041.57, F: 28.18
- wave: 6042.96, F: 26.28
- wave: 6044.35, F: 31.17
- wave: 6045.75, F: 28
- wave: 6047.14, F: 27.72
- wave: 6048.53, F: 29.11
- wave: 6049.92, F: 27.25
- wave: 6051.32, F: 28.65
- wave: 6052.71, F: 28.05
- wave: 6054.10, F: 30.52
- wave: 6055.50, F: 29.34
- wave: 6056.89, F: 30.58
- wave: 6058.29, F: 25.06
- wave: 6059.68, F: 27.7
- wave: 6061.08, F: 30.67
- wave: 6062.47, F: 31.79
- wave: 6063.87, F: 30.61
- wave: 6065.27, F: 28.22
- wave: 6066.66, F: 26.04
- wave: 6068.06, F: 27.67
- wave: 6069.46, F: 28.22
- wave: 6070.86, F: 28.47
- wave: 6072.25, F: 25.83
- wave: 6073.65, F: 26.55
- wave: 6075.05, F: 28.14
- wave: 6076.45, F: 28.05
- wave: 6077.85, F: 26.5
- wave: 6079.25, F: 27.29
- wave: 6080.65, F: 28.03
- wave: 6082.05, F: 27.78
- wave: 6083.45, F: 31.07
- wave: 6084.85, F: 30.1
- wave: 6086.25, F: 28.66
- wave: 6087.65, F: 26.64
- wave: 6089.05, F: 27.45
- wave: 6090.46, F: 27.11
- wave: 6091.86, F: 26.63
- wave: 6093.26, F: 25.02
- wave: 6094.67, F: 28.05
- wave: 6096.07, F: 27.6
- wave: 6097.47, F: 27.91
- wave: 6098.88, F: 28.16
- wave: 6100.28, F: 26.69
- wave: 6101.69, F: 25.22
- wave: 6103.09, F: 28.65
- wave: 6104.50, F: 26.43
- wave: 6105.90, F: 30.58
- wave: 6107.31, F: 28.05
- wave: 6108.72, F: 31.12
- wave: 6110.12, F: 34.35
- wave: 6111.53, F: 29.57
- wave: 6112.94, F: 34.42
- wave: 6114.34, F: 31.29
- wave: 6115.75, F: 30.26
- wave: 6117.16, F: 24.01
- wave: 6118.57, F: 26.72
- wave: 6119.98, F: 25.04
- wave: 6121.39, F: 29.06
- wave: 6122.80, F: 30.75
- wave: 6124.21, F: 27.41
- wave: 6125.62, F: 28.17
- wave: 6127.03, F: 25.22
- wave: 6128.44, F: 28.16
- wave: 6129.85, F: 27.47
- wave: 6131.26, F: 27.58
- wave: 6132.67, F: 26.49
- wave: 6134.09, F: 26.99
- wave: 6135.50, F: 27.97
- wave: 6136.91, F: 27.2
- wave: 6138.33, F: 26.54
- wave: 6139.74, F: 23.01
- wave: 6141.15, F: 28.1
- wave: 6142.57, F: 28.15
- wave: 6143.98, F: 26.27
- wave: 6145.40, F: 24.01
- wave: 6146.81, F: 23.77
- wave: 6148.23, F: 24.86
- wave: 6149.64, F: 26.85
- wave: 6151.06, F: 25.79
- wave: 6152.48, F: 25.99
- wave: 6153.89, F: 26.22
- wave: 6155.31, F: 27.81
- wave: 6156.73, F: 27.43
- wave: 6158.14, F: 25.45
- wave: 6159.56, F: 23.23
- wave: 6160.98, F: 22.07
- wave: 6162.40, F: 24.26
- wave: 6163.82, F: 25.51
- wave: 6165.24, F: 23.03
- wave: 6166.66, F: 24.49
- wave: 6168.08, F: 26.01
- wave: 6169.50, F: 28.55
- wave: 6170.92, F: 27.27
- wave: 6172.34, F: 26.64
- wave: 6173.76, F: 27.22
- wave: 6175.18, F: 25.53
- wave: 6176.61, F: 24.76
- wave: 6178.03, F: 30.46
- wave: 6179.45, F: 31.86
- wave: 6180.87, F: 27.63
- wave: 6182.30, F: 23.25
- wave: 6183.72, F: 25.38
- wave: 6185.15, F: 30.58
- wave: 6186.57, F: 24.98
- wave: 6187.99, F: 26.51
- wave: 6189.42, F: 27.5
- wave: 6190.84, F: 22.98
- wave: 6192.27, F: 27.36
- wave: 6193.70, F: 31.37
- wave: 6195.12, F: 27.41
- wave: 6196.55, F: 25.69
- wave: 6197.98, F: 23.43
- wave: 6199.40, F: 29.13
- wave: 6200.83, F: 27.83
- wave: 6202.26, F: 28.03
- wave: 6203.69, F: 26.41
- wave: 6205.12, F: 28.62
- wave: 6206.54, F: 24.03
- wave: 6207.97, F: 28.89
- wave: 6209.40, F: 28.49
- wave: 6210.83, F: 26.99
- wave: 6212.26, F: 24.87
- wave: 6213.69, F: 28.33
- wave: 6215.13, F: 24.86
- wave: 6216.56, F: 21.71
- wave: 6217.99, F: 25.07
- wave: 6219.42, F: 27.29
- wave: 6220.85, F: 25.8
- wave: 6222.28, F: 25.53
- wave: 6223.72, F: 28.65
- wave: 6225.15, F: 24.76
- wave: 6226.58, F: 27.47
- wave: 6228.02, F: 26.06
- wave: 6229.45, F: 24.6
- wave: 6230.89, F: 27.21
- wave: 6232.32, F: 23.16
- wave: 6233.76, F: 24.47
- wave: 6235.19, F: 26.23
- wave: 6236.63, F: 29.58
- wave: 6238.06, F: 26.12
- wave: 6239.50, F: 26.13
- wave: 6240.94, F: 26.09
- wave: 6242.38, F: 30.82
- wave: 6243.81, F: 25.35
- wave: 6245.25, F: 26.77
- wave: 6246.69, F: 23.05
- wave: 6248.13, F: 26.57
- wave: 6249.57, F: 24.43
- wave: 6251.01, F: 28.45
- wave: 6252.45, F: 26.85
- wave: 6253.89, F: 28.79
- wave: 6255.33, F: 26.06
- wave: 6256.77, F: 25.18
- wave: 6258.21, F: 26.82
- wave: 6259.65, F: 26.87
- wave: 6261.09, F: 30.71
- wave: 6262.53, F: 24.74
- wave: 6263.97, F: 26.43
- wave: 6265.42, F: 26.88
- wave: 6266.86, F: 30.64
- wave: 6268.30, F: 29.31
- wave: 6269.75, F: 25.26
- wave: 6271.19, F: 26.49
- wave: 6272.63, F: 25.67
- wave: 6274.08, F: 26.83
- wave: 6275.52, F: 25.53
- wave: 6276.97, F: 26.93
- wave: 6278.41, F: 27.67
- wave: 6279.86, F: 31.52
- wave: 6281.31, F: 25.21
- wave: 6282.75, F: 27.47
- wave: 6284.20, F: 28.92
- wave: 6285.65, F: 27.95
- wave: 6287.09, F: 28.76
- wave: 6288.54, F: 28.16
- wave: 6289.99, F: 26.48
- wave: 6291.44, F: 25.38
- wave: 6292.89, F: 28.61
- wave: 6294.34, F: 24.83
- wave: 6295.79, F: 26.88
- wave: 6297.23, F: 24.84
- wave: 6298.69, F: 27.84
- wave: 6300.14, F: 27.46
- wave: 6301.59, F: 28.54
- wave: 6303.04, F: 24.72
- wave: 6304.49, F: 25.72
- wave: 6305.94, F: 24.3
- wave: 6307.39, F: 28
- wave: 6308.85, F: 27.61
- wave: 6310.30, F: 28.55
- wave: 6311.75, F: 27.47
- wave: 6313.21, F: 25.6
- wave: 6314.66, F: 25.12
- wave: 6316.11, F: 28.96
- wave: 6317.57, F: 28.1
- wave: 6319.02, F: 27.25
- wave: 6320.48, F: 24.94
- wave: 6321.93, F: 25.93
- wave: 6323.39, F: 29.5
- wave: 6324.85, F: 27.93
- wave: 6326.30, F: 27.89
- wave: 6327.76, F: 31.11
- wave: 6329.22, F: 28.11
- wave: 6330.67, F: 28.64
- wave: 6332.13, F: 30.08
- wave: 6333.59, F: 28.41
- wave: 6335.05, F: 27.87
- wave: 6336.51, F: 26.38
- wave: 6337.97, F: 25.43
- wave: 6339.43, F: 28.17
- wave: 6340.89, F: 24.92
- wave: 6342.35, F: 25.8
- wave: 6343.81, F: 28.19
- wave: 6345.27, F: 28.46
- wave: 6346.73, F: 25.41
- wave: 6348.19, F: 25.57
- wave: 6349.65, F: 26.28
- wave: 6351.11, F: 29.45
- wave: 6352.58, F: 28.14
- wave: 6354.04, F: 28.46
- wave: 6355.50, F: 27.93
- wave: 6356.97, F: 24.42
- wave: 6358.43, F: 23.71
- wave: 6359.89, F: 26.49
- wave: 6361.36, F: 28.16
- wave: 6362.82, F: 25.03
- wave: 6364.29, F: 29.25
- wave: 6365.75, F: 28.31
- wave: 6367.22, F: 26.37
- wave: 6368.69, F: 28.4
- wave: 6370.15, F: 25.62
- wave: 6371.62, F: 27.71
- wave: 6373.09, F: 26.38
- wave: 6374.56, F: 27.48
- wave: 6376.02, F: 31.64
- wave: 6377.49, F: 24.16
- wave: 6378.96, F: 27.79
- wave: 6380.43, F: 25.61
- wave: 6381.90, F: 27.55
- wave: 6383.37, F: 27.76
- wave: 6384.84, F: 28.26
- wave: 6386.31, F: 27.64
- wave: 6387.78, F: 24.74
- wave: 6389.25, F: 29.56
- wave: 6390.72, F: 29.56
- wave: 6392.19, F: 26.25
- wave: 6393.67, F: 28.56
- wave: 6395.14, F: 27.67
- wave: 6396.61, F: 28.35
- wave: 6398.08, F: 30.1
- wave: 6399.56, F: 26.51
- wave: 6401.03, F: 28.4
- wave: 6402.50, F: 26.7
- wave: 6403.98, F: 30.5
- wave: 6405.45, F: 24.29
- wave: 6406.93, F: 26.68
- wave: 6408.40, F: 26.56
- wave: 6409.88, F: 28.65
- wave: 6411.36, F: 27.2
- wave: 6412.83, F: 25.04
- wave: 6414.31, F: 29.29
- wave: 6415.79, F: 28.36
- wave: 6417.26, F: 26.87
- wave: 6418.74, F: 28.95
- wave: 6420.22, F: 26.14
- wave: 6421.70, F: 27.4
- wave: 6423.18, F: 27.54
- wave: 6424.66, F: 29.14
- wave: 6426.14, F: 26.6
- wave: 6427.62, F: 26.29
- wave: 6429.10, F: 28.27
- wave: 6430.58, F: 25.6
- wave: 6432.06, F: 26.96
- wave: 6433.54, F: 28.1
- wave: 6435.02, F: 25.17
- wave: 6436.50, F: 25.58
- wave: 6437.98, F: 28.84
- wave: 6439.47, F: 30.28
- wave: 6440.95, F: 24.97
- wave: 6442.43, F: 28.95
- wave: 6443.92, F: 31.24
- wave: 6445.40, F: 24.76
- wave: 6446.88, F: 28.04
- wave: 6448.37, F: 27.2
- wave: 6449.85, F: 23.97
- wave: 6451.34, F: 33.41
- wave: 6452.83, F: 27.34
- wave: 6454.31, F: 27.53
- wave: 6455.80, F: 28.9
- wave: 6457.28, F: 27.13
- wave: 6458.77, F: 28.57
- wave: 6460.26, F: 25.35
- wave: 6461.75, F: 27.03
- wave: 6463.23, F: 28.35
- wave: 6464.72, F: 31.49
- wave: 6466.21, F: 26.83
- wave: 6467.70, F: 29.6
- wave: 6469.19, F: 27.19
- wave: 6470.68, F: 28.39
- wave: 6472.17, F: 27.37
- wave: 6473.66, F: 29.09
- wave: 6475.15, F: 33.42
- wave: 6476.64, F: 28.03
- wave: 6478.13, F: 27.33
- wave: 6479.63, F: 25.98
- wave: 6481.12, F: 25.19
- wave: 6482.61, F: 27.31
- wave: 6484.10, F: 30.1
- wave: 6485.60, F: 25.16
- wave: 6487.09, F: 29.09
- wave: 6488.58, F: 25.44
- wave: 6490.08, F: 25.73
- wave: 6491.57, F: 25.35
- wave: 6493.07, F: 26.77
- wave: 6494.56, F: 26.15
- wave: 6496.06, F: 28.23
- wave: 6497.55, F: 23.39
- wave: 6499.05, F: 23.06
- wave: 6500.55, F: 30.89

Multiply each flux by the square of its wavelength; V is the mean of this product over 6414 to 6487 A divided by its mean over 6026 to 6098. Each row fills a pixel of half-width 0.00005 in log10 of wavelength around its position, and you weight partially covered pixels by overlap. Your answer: 1.11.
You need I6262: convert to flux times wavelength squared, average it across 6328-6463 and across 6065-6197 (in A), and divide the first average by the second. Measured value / 1.1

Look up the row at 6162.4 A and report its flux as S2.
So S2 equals 24.26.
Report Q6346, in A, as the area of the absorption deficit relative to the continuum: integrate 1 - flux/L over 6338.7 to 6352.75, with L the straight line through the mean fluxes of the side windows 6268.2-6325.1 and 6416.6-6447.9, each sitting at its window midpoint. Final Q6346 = 0.1 A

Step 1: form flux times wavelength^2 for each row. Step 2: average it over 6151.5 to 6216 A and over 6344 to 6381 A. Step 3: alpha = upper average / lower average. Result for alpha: 1.1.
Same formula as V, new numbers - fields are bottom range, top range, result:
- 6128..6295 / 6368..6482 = 1.11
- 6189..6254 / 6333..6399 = 1.08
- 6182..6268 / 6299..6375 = 1.06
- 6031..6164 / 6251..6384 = 1.05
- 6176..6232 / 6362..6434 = 1.09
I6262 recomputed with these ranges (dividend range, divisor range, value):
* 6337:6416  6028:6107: 1.07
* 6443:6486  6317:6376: 1.06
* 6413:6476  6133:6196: 1.16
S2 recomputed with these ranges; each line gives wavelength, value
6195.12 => 27.41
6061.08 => 30.67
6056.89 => 30.58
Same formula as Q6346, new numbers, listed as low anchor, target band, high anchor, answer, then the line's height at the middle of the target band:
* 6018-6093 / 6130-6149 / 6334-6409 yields 1.2 A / 28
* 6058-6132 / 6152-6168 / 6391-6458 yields 1.7 A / 28.1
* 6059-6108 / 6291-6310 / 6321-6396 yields 0.6 A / 27.5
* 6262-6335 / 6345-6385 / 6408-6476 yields 0.6 A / 27.5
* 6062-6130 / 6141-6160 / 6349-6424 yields 1.4 A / 28.1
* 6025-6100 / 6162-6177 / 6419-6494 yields 1.2 A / 28.1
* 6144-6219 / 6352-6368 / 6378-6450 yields 0.2 A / 27.2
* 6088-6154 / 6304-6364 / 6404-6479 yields 1.0 A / 27.7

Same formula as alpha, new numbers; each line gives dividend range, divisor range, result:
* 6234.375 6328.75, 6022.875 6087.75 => 1.03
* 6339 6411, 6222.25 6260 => 1.08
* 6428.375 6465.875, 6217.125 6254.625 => 1.12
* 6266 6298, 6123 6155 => 1.07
